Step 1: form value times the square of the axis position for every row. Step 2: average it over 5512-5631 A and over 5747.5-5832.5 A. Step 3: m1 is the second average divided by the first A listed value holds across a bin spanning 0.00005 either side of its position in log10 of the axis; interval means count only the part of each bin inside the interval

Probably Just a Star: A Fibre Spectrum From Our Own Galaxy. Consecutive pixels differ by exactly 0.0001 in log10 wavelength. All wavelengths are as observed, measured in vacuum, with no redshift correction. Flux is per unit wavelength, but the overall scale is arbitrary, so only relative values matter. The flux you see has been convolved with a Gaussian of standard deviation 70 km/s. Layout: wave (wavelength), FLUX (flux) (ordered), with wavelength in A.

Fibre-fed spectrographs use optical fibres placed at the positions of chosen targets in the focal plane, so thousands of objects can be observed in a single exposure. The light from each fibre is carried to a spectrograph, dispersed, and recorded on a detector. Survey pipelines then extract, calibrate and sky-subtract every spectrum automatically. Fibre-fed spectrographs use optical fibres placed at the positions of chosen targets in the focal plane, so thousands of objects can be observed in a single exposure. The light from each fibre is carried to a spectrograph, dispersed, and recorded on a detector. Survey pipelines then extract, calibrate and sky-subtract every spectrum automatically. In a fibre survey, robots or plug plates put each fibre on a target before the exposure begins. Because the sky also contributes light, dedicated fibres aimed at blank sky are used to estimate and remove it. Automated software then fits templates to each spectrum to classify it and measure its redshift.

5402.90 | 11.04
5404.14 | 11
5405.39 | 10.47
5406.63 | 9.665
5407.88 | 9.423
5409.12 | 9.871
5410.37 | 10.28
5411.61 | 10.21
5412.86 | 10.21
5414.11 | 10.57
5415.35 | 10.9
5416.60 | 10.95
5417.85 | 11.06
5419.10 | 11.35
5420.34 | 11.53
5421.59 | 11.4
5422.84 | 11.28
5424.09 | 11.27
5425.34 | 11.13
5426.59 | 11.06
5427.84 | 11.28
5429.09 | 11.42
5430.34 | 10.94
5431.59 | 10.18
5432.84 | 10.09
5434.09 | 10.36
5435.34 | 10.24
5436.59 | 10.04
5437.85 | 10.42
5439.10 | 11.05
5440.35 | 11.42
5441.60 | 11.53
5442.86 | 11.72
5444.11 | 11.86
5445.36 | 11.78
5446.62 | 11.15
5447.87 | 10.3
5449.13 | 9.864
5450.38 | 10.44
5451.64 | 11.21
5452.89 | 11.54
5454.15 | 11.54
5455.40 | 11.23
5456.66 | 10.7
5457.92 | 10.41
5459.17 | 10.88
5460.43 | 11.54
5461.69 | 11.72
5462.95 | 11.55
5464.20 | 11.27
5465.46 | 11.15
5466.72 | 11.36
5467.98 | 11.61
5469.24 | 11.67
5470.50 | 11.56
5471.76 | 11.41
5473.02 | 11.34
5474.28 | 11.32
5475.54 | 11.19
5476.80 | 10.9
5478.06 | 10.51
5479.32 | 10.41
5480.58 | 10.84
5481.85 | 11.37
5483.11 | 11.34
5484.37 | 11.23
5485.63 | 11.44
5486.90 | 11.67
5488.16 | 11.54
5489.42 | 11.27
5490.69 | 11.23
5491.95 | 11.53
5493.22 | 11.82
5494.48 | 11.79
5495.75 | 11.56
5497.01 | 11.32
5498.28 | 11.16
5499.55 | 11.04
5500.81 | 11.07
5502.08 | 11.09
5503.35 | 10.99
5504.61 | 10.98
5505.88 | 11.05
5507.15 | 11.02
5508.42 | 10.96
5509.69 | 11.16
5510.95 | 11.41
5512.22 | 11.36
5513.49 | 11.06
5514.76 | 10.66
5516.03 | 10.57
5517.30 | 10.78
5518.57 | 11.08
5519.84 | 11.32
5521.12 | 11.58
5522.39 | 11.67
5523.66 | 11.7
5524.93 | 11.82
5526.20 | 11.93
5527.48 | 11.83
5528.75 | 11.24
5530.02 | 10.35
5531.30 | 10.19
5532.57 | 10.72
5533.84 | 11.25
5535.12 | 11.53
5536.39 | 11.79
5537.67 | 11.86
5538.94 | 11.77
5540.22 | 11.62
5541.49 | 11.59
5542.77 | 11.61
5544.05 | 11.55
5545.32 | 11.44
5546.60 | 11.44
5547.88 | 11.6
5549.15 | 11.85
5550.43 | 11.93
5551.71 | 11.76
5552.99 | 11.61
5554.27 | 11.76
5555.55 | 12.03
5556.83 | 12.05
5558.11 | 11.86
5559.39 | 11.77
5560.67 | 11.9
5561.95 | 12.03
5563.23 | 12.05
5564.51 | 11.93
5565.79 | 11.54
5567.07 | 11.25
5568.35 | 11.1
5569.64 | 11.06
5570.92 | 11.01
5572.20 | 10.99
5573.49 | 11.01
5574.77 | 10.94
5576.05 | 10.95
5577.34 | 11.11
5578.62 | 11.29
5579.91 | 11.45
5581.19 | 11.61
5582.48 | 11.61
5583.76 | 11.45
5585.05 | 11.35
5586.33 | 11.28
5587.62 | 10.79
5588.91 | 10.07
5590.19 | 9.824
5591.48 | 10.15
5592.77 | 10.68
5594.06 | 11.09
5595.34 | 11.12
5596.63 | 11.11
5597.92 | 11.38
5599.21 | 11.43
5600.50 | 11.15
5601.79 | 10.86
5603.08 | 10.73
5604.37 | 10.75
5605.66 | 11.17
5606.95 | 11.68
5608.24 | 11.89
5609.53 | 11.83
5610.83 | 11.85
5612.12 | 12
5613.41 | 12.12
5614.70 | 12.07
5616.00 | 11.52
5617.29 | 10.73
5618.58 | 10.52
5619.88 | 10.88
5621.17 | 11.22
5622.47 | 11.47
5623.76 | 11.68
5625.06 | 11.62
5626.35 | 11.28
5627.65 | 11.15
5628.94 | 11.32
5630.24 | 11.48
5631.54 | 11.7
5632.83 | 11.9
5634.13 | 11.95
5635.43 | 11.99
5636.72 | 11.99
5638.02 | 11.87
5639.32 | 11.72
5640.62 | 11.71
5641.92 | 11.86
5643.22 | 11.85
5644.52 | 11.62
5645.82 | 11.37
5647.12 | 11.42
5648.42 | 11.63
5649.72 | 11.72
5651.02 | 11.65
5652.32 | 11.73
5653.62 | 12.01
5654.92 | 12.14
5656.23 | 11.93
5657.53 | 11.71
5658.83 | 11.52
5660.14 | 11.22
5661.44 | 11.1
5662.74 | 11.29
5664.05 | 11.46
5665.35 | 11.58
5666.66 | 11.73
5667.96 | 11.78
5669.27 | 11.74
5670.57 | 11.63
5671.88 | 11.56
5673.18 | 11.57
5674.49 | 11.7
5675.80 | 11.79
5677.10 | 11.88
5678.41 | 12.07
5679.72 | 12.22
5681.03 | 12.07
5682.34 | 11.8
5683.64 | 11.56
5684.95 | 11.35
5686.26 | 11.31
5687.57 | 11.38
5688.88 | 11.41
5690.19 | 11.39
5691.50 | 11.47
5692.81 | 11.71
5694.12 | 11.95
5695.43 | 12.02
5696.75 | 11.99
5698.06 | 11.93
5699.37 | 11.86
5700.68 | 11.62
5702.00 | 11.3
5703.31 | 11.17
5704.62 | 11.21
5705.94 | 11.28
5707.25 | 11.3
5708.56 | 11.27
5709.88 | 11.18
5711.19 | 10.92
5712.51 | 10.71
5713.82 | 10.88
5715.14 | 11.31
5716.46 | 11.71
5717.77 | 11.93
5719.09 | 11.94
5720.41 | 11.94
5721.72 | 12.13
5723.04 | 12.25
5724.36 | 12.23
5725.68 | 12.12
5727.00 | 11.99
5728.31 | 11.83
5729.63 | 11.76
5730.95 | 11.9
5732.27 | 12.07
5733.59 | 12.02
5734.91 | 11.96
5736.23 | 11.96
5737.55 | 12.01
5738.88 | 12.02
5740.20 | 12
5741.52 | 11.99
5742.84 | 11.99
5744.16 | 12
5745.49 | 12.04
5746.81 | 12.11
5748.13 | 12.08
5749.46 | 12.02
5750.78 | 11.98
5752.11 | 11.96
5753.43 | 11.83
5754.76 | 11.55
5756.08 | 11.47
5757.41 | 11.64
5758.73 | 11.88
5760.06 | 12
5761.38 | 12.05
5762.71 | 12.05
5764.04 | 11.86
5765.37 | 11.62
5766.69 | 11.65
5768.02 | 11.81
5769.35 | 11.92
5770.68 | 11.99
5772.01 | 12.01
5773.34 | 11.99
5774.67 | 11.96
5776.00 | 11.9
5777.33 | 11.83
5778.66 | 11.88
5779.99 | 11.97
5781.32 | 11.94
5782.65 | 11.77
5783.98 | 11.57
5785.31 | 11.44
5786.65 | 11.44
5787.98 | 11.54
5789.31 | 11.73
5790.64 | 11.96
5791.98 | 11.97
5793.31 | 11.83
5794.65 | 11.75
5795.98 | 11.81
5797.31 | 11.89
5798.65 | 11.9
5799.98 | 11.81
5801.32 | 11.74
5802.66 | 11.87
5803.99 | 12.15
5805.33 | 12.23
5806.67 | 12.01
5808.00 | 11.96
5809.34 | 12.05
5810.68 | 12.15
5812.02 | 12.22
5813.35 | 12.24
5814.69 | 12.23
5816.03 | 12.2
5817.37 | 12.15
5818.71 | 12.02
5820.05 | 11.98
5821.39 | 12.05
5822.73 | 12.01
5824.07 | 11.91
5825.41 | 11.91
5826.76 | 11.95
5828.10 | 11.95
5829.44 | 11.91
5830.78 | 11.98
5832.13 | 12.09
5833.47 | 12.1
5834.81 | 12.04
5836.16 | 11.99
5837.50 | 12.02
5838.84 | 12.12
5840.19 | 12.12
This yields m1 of 1.13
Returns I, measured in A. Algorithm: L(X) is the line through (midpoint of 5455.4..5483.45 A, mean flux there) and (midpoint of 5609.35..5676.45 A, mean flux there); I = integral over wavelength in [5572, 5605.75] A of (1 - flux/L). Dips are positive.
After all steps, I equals 1.4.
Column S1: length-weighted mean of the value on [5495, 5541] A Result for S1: 11.2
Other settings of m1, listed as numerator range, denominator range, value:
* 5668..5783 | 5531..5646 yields 1.08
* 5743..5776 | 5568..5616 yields 1.13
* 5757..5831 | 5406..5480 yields 1.23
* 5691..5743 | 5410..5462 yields 1.18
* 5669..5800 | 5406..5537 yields 1.17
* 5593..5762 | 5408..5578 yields 1.11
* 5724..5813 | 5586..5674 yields 1.09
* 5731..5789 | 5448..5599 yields 1.15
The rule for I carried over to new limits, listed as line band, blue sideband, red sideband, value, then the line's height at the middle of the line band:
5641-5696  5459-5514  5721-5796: 0.1 A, 11.7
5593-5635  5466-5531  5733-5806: 0.5 A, 11.5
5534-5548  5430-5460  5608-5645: -0.4 A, 11.3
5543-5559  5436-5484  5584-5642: -0.7 A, 11.3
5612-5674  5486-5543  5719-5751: 0.6 A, 11.7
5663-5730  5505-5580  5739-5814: 0.5 A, 11.7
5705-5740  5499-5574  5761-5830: 0.2 A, 11.8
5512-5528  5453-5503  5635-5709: 0.0 A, 11.4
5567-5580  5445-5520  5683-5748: 0.3 A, 11.4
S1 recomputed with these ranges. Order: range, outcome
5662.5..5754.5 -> 11.7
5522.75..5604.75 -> 11.3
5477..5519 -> 11.2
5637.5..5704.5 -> 11.7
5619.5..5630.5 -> 11.4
